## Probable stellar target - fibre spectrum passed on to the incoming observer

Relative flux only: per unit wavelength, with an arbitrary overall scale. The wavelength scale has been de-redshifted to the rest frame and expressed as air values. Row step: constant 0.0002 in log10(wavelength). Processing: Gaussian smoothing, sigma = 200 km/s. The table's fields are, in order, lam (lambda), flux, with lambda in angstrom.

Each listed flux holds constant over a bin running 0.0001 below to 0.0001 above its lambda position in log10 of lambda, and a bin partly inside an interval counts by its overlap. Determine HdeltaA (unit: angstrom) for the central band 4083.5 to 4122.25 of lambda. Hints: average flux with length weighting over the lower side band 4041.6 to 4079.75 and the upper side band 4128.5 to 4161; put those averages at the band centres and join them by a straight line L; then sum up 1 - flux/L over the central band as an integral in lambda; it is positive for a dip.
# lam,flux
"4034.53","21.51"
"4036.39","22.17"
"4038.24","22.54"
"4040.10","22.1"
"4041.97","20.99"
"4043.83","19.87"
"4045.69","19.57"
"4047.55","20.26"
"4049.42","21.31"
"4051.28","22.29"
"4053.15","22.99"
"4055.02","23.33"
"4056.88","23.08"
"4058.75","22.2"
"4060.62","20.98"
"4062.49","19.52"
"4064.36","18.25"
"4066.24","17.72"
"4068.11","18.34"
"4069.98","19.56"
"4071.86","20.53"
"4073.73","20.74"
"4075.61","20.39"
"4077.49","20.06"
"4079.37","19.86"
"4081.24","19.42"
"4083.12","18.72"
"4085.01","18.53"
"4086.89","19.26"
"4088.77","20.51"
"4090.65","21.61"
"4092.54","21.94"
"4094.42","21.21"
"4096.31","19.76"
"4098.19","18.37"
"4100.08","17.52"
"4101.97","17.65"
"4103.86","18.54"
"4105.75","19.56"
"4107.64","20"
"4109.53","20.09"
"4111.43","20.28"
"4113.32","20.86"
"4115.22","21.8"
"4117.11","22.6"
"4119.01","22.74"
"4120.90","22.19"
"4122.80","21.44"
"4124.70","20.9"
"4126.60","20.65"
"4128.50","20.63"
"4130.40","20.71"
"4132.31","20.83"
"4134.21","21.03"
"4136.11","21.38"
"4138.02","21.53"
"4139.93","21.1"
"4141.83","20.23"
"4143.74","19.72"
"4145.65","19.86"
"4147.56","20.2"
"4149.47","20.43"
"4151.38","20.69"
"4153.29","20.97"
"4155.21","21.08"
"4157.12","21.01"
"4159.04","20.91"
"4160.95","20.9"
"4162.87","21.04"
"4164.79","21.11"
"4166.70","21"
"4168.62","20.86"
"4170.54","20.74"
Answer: 0.8 angstrom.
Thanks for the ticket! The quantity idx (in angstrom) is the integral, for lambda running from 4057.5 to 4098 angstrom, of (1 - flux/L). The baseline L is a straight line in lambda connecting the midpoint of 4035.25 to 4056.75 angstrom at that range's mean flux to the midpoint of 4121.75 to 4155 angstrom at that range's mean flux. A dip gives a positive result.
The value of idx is 2.61 angstrom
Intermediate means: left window 21.6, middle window 20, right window 20.7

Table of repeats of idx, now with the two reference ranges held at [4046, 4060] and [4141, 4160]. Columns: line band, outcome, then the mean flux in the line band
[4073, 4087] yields 1.3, 19.6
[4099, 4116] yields 1.3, 19.5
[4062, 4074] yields 1.5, 19.1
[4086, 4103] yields 1.3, 19.8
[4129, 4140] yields -0.2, 21.1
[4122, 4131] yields 0.0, 20.9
